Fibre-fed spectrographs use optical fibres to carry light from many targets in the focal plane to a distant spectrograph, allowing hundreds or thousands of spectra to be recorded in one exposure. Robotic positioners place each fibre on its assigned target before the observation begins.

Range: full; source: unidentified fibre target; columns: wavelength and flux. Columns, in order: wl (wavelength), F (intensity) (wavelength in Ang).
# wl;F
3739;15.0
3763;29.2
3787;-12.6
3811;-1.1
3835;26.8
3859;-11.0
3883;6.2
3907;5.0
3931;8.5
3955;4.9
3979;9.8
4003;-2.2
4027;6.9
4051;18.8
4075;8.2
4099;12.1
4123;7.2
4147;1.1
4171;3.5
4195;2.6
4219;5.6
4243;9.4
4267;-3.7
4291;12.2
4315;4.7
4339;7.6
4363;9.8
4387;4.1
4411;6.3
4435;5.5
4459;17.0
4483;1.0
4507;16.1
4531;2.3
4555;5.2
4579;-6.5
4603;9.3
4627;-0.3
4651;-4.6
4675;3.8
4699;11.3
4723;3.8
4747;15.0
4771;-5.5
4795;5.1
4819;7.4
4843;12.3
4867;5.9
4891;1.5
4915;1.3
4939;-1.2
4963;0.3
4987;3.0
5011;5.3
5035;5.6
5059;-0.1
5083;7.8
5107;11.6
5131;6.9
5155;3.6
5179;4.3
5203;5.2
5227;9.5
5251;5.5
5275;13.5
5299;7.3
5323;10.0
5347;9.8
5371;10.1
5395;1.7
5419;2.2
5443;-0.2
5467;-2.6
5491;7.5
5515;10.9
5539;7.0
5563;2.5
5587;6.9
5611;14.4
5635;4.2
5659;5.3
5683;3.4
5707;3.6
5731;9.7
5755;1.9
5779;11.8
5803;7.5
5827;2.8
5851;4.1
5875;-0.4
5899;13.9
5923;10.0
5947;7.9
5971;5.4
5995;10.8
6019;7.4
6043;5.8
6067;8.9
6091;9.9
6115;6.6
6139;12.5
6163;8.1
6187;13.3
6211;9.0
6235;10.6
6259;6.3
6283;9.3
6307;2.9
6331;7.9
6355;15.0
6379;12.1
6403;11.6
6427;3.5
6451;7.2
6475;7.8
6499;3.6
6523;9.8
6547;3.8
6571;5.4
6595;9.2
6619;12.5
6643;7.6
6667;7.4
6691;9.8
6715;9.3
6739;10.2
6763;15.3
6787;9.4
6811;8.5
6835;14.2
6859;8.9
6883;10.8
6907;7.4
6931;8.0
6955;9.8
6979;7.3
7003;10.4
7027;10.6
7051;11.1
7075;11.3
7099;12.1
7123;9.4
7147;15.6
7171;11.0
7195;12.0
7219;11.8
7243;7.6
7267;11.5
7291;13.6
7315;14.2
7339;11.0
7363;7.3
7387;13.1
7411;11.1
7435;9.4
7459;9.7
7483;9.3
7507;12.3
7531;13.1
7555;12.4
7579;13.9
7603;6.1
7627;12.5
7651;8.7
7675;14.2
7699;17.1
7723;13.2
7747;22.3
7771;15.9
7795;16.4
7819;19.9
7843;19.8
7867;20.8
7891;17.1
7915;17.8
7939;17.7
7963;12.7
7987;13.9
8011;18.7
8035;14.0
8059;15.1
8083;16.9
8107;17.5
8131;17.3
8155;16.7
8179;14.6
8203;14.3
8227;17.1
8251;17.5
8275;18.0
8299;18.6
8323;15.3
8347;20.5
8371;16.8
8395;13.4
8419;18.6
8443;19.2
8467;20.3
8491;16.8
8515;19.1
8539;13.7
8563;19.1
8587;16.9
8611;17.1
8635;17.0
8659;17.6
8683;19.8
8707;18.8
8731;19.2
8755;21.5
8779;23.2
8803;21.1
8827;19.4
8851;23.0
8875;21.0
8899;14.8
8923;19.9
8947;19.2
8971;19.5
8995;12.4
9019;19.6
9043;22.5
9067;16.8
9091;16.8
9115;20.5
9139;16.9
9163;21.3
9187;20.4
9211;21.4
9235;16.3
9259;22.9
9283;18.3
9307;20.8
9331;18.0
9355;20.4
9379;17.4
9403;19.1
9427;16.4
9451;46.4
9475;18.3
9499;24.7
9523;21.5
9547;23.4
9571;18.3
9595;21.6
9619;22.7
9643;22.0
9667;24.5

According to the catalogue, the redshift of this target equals 0.54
